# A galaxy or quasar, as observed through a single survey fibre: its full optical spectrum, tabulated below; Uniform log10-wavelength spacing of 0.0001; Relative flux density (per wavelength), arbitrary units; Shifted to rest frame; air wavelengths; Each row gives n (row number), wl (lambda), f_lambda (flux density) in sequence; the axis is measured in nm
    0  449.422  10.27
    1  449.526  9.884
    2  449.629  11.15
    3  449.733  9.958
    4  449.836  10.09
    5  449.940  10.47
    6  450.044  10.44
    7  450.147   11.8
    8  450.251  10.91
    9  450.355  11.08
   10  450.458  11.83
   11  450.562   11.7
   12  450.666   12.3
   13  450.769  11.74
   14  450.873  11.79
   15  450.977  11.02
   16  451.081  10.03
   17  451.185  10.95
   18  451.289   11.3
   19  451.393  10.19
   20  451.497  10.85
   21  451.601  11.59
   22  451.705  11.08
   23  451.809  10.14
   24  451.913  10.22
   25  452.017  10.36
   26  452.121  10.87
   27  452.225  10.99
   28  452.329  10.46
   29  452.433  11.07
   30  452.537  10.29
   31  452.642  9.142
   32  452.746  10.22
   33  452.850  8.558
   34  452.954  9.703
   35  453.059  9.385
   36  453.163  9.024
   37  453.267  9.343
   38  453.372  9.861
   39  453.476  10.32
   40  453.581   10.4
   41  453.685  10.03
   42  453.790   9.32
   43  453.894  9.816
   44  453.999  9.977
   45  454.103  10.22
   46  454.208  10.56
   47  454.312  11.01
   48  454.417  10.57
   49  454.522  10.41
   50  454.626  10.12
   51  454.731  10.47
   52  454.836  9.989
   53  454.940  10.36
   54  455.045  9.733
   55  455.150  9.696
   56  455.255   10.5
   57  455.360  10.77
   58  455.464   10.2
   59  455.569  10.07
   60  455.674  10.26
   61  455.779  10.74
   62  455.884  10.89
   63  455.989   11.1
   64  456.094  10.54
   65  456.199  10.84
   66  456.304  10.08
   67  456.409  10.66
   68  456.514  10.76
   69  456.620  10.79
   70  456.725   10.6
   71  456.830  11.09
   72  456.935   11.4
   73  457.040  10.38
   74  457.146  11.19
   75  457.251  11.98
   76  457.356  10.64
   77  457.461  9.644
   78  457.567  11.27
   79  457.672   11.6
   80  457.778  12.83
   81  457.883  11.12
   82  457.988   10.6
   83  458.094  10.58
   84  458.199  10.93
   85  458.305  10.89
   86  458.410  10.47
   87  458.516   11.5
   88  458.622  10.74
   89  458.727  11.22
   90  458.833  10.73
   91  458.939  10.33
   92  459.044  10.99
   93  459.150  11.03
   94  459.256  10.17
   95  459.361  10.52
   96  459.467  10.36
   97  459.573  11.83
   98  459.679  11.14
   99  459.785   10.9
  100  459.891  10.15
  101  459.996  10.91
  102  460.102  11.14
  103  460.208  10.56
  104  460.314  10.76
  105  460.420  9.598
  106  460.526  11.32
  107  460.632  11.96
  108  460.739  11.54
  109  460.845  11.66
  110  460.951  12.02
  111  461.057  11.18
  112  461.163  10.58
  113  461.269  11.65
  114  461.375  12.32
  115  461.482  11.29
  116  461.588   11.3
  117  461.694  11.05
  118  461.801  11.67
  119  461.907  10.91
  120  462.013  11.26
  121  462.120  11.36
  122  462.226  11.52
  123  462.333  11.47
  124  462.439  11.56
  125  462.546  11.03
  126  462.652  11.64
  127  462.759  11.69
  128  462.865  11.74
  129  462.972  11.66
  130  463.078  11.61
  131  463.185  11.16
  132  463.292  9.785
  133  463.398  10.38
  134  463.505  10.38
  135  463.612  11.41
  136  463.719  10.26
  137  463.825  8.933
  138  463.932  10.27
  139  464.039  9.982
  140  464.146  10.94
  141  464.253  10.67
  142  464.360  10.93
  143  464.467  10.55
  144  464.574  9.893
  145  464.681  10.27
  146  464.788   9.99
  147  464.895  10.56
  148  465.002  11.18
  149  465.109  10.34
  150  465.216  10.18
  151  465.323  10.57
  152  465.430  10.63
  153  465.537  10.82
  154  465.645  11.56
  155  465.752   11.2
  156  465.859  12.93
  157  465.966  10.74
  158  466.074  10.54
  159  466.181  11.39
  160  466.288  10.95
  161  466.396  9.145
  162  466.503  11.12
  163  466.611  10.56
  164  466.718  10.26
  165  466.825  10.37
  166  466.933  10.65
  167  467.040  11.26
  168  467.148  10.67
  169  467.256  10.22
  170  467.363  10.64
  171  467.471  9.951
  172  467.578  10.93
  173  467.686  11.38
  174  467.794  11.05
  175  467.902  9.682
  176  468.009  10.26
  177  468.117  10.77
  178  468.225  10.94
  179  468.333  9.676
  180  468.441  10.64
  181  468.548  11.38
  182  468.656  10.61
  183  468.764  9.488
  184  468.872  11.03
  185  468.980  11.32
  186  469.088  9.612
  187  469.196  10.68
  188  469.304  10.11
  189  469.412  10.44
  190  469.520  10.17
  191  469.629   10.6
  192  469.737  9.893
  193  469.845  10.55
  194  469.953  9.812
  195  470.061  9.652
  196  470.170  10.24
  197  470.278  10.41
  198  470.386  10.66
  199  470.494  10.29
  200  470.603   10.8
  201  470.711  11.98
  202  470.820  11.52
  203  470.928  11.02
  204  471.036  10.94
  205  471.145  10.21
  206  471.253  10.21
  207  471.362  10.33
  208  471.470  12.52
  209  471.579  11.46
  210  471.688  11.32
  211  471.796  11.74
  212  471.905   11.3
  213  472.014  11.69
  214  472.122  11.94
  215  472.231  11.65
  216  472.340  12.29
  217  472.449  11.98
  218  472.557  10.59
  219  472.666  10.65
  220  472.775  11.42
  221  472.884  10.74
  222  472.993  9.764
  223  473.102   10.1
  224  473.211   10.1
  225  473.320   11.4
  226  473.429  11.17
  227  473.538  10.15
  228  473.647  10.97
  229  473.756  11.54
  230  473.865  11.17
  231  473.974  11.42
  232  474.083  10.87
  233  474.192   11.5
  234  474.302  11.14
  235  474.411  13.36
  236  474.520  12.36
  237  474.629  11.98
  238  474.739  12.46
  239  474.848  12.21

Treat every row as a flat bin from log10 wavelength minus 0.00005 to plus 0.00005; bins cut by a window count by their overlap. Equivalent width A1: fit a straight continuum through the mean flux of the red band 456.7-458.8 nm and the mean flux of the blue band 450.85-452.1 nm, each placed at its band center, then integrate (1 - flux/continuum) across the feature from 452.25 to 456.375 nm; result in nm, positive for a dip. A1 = 0.28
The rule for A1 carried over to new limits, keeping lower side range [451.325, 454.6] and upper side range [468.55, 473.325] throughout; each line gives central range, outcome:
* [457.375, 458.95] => -0.09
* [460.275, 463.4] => -0.24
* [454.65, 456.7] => -0.03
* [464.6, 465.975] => -0.03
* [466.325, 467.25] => 0.01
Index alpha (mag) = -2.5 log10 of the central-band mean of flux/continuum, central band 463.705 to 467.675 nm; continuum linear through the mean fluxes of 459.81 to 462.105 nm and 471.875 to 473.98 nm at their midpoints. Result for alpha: 0.05 mag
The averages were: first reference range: 11.2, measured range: 10.6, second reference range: 11.1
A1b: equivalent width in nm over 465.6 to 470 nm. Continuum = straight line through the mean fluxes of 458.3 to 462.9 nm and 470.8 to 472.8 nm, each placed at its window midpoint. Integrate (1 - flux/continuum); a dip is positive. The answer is 0.25 nm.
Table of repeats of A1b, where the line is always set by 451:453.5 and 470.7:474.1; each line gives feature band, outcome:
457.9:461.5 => -0.14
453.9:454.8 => 0.00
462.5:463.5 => -0.04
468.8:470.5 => 0.10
